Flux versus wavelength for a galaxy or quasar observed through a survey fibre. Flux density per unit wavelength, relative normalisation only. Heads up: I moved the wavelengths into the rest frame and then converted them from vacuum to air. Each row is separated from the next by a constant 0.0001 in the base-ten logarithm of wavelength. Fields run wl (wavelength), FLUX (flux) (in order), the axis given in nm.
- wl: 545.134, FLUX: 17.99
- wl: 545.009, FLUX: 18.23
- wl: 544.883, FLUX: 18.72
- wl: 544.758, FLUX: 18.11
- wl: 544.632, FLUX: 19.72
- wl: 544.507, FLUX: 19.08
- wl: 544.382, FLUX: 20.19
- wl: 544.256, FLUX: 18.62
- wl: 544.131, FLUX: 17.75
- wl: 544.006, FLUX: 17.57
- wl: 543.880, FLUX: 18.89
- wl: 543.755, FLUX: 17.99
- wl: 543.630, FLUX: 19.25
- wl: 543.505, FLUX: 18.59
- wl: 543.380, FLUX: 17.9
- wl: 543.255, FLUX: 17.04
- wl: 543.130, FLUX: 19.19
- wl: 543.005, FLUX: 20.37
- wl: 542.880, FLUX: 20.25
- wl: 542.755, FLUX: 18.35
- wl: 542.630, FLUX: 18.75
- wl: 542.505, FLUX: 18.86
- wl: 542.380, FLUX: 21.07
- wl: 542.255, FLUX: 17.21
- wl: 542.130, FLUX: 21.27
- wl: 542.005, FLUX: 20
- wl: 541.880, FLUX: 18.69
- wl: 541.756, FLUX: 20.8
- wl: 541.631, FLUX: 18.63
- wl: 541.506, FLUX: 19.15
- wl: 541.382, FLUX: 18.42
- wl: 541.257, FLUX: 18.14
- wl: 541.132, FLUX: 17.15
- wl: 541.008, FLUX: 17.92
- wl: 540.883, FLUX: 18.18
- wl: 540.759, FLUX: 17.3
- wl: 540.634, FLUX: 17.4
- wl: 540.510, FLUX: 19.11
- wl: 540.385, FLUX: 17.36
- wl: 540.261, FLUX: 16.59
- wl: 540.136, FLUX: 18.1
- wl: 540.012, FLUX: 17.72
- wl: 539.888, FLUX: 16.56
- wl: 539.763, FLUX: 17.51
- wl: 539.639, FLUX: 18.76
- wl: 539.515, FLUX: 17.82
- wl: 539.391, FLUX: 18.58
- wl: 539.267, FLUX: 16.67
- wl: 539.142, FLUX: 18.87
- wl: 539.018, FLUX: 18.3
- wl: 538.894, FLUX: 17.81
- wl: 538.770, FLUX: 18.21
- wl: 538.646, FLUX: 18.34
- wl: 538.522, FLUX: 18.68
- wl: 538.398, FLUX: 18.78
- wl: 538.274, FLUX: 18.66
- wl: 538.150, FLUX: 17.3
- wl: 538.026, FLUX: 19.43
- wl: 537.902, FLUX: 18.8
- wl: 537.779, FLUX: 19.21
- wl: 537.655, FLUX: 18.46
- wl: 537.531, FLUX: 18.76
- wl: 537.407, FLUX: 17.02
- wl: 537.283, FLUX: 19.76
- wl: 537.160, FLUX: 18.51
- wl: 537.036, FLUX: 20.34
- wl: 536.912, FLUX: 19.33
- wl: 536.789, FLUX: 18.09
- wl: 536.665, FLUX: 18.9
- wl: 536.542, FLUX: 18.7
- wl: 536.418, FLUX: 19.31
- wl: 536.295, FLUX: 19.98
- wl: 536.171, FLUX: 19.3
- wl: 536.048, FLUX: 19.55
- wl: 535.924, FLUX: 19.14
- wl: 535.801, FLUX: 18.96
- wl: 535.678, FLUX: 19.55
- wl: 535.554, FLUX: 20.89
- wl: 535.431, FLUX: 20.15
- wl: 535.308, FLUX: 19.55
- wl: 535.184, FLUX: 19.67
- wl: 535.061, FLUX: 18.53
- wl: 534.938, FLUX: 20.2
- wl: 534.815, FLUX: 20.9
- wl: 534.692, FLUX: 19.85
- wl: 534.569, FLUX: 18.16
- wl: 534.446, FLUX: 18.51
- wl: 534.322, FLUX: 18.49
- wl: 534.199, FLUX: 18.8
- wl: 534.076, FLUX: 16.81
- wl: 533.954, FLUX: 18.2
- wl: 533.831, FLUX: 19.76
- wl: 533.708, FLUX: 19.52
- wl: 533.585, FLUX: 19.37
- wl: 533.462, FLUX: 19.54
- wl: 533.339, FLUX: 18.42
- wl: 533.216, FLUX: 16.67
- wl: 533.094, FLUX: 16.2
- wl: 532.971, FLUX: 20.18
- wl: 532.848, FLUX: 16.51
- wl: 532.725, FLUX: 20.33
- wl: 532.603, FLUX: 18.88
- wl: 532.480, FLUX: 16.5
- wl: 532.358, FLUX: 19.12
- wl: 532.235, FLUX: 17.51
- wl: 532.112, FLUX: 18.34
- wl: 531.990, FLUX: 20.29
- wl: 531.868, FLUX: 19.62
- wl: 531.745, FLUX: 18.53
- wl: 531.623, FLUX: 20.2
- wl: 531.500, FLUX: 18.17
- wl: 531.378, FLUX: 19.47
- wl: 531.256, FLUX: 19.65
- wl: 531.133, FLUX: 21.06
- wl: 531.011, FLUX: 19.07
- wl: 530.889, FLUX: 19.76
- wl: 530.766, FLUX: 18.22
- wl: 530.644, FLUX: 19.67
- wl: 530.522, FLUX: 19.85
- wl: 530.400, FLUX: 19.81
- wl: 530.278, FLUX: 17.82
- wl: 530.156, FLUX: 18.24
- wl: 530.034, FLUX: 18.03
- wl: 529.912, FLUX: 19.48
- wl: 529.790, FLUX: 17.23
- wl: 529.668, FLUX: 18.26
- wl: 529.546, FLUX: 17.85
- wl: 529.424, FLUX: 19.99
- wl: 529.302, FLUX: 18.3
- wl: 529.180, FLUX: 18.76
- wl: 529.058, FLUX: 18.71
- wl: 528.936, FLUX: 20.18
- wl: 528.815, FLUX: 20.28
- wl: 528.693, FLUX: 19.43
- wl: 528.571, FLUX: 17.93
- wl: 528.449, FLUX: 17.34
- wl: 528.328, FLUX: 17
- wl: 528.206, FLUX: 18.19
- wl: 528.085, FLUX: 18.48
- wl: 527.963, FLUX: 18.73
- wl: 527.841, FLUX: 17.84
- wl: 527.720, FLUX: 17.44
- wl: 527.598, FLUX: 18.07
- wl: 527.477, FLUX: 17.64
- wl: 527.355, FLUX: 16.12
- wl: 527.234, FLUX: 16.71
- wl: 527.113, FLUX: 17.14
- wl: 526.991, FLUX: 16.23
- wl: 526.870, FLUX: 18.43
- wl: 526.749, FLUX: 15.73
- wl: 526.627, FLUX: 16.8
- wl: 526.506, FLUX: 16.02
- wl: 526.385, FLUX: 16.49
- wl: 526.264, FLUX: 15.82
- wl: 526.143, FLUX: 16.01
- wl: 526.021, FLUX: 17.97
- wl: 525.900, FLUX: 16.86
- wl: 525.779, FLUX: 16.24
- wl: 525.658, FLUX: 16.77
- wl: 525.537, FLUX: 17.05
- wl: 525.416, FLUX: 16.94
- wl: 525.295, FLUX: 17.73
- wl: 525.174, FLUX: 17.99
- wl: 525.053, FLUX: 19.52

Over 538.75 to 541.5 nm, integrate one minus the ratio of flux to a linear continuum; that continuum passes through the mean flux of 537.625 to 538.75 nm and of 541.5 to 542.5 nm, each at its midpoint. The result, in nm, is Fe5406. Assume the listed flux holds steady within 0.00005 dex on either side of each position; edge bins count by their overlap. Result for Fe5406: 0.18 nm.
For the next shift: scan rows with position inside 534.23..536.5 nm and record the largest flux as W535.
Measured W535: 20.9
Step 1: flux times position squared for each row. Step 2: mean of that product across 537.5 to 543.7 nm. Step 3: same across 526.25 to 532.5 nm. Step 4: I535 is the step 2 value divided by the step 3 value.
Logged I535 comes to 1.05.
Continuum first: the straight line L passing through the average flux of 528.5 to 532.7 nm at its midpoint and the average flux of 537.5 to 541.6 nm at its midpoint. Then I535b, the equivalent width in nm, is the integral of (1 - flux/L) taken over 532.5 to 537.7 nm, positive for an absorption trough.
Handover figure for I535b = -0.12 nm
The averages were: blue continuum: 19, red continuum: 18.1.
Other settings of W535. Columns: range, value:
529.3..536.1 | 21.06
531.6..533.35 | 20.33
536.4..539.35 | 20.34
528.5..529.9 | 20.28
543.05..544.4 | 20.19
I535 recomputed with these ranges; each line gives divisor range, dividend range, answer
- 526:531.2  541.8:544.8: 1.11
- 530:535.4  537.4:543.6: 1.00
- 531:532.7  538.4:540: 0.97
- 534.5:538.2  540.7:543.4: 1.00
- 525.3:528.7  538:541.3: 1.10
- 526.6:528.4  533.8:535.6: 1.14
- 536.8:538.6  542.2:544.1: 1.02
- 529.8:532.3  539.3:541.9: 0.98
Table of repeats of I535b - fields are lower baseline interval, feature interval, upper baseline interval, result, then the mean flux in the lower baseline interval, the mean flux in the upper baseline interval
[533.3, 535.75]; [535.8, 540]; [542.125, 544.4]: 0.11 nm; 19.2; 18.8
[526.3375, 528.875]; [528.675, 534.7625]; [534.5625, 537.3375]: -0.12 nm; 17.5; 19.5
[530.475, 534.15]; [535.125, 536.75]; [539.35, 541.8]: -0.09 nm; 18.8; 18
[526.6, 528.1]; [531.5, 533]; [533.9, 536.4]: -0.02 nm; 17.3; 19.3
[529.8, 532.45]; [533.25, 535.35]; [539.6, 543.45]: -0.02 nm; 19.1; 18.5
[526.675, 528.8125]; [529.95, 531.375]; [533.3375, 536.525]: -0.07 nm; 17.6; 19.3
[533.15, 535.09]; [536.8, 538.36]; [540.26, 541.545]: -0.03 nm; 18.9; 17.9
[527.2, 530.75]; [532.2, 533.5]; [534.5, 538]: 0.05 nm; 18.4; 19.3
